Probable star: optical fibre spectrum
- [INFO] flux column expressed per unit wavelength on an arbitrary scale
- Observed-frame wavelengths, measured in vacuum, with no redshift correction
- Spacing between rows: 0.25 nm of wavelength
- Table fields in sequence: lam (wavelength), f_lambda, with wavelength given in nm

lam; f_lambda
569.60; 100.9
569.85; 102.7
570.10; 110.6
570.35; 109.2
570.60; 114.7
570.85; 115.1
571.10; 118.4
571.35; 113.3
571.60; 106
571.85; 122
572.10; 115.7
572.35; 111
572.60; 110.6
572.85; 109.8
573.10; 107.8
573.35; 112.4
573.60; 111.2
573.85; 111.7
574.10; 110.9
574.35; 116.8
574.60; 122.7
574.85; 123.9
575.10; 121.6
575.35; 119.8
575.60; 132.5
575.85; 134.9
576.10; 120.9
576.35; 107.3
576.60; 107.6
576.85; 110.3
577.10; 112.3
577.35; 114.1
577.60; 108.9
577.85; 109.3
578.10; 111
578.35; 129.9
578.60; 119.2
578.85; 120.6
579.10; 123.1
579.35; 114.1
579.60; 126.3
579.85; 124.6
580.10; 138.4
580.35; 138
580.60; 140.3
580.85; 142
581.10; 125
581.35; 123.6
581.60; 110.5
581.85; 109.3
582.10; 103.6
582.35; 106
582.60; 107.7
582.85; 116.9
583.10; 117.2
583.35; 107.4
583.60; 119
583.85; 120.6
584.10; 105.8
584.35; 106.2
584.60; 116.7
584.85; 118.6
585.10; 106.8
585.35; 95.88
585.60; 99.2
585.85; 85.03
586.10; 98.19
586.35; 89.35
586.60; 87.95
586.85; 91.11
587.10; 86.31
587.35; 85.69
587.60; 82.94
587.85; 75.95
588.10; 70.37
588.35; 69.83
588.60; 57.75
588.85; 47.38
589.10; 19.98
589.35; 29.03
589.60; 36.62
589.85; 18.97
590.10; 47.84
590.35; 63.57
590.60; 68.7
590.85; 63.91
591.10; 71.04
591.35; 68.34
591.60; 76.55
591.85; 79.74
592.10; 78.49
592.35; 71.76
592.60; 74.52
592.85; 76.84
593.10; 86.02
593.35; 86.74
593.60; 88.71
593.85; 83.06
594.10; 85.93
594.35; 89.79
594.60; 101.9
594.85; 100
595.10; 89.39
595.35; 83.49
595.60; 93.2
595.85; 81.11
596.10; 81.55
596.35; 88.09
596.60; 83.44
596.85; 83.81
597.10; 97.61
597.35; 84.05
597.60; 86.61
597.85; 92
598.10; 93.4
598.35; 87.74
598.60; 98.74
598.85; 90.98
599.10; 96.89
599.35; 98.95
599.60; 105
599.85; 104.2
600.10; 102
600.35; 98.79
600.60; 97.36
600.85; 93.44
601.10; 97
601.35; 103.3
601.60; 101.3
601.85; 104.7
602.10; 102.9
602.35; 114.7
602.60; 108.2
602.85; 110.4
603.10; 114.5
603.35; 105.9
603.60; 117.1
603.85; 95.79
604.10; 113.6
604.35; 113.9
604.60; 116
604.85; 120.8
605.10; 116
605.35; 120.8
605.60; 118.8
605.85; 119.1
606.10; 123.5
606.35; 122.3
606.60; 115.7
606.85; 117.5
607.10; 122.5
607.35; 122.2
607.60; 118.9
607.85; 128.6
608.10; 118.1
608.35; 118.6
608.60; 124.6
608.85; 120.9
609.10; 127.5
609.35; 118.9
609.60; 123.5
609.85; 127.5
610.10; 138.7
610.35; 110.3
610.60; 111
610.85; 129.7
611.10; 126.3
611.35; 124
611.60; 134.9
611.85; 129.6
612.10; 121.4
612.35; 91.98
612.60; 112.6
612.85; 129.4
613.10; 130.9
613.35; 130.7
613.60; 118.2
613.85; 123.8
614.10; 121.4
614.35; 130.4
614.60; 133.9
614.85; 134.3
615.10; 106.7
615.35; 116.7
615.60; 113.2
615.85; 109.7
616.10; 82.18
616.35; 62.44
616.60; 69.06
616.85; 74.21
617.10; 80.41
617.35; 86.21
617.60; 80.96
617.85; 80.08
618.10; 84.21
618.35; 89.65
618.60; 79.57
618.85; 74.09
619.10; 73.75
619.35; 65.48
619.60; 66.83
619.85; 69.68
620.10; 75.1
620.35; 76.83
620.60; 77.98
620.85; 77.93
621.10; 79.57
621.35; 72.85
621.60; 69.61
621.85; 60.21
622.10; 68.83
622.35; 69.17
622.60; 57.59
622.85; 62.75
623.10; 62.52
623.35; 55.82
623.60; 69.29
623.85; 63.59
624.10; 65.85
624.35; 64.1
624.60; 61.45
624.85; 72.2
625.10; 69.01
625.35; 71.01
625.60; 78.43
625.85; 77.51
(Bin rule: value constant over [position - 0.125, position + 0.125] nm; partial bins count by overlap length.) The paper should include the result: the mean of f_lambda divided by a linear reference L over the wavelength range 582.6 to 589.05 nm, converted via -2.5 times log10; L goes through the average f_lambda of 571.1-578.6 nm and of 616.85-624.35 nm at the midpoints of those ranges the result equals 0.13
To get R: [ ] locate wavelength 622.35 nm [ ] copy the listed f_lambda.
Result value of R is 69.17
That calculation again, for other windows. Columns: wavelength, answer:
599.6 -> 105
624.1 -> 65.85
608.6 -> 124.6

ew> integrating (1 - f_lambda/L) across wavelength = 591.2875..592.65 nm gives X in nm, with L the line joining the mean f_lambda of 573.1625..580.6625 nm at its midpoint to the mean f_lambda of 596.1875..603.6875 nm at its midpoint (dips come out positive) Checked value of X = 0.39 nm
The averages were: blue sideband 120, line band 75.2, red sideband 98.6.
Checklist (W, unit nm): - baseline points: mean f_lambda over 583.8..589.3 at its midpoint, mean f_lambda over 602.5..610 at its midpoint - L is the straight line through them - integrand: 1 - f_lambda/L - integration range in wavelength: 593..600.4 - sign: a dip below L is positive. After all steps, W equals 0.81 nm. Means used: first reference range 85.9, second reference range 118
